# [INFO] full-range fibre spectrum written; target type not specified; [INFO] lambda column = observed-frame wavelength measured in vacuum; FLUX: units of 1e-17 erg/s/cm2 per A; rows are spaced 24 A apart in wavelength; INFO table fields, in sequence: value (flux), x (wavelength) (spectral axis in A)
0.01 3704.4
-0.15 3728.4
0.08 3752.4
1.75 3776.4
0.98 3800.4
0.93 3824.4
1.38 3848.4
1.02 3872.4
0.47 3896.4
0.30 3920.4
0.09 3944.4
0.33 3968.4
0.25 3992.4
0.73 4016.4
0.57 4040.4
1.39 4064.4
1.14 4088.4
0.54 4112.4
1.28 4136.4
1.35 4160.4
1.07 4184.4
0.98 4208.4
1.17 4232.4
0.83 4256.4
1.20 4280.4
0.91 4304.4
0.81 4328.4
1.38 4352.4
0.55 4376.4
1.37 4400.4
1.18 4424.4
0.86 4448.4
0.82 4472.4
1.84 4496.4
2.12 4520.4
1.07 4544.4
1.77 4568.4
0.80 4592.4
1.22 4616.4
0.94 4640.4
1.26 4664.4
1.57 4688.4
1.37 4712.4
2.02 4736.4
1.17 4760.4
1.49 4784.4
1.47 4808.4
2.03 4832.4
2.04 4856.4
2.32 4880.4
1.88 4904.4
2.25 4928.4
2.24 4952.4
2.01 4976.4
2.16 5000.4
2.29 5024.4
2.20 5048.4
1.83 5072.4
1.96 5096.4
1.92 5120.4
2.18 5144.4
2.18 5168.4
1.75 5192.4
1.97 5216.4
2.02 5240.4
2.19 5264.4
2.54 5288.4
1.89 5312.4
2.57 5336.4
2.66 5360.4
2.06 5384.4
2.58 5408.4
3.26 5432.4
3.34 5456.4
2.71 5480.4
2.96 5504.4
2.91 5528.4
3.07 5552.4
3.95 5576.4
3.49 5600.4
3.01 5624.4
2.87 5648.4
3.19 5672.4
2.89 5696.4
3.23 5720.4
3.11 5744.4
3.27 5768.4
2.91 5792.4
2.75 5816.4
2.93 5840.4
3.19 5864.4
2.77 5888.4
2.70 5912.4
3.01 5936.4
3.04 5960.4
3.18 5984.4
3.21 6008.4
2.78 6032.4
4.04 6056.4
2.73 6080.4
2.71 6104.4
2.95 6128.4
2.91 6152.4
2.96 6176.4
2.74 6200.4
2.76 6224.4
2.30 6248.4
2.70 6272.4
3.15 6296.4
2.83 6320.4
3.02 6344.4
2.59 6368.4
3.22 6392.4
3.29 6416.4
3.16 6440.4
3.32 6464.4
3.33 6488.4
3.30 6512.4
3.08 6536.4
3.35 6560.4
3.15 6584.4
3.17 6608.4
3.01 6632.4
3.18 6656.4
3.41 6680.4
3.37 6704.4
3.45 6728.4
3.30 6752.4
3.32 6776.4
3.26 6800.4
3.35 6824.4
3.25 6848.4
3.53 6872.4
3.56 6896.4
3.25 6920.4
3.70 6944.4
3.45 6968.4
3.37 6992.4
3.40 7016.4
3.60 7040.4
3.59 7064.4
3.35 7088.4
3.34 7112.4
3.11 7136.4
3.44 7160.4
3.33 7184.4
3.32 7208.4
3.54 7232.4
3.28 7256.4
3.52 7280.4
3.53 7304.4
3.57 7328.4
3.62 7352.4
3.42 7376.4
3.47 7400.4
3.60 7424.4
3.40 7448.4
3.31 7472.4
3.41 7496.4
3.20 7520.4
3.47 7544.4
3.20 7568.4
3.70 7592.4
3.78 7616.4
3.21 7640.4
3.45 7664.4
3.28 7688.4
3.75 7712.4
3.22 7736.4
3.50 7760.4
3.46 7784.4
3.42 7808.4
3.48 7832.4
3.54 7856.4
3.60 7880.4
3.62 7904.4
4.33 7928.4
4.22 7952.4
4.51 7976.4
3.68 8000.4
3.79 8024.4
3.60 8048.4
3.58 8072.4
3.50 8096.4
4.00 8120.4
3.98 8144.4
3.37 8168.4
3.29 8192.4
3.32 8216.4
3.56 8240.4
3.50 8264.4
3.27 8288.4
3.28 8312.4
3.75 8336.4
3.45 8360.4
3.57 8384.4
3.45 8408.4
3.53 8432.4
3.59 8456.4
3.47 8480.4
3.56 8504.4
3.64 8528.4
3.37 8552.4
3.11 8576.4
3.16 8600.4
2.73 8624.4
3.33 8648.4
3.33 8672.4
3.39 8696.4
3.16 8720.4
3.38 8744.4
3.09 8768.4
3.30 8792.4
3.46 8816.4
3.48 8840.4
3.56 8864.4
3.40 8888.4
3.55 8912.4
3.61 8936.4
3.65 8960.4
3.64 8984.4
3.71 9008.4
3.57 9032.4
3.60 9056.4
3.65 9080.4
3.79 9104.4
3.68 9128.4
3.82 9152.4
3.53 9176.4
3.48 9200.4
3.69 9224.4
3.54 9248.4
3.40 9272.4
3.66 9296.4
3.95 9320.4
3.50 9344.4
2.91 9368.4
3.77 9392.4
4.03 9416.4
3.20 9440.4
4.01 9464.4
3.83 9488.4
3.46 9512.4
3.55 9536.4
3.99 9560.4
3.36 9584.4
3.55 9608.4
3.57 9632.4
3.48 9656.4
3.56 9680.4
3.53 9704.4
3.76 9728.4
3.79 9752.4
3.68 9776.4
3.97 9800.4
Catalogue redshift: 0.210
